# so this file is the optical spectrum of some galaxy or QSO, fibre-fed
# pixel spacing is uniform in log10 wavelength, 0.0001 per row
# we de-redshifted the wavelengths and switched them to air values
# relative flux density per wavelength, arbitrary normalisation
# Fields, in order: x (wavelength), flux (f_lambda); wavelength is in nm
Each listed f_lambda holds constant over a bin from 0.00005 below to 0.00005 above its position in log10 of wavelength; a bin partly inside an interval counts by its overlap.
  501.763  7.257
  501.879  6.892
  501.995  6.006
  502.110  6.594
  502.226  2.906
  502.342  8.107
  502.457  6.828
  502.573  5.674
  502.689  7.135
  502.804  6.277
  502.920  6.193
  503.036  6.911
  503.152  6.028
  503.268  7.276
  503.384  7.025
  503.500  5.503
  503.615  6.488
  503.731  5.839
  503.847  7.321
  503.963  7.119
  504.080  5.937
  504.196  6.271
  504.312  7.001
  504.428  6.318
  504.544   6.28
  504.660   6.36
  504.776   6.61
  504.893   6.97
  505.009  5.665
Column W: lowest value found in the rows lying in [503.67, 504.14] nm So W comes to 5.839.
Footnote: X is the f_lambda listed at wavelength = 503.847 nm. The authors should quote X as 7.321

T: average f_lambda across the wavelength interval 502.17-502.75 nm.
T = 6.15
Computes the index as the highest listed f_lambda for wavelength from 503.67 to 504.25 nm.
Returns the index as 7.321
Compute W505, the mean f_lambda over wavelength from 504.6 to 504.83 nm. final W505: 6.49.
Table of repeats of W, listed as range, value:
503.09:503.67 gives 5.503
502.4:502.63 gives 5.674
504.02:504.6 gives 5.937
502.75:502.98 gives 6.193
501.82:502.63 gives 2.906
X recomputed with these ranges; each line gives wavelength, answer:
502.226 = 2.906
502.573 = 5.674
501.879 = 6.892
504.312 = 7.001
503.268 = 7.276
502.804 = 6.277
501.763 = 7.257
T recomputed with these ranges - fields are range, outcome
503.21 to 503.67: 6.58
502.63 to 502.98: 6.54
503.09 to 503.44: 6.77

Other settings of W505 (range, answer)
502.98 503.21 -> 6.46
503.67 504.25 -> 6.49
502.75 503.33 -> 6.53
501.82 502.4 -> 6.1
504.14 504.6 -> 6.47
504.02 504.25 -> 6.08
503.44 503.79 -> 5.97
